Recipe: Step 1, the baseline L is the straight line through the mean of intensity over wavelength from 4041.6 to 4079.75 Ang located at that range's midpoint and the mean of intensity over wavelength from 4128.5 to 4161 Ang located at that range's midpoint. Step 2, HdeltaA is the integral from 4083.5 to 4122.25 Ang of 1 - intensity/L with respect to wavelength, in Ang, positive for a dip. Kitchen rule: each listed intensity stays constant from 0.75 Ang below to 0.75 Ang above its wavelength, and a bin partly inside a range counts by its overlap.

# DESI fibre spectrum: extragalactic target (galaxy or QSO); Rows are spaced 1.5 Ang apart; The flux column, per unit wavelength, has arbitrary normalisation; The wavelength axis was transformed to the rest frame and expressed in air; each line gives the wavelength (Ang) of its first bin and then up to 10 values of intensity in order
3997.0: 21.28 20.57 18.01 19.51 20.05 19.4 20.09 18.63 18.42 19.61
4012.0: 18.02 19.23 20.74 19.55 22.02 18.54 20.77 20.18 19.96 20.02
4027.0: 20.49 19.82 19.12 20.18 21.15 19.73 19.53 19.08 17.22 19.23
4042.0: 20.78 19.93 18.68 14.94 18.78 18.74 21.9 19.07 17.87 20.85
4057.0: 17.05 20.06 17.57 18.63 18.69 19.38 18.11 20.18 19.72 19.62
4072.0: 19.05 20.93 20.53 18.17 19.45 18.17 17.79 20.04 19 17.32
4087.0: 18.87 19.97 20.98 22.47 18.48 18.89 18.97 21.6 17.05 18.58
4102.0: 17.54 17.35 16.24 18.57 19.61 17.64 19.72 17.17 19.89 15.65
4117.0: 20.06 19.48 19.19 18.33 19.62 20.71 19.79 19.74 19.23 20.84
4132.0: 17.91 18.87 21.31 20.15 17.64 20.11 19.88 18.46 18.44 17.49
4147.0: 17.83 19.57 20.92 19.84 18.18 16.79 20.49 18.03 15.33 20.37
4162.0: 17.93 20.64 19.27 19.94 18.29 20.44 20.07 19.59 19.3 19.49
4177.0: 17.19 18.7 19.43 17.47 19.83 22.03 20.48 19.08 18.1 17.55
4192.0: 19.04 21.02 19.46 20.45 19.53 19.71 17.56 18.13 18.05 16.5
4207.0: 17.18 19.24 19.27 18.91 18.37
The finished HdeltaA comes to 0.50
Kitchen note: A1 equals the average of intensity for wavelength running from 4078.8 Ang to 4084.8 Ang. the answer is 18.7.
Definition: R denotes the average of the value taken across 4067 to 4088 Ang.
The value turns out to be 19.2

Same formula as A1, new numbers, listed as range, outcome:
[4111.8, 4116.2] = 17.6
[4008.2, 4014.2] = 18.8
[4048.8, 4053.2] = 19.9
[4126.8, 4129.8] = 19.5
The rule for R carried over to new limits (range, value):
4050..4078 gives 19.3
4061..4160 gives 19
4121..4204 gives 19.2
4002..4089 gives 19.3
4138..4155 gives 18.8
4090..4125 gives 18.9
